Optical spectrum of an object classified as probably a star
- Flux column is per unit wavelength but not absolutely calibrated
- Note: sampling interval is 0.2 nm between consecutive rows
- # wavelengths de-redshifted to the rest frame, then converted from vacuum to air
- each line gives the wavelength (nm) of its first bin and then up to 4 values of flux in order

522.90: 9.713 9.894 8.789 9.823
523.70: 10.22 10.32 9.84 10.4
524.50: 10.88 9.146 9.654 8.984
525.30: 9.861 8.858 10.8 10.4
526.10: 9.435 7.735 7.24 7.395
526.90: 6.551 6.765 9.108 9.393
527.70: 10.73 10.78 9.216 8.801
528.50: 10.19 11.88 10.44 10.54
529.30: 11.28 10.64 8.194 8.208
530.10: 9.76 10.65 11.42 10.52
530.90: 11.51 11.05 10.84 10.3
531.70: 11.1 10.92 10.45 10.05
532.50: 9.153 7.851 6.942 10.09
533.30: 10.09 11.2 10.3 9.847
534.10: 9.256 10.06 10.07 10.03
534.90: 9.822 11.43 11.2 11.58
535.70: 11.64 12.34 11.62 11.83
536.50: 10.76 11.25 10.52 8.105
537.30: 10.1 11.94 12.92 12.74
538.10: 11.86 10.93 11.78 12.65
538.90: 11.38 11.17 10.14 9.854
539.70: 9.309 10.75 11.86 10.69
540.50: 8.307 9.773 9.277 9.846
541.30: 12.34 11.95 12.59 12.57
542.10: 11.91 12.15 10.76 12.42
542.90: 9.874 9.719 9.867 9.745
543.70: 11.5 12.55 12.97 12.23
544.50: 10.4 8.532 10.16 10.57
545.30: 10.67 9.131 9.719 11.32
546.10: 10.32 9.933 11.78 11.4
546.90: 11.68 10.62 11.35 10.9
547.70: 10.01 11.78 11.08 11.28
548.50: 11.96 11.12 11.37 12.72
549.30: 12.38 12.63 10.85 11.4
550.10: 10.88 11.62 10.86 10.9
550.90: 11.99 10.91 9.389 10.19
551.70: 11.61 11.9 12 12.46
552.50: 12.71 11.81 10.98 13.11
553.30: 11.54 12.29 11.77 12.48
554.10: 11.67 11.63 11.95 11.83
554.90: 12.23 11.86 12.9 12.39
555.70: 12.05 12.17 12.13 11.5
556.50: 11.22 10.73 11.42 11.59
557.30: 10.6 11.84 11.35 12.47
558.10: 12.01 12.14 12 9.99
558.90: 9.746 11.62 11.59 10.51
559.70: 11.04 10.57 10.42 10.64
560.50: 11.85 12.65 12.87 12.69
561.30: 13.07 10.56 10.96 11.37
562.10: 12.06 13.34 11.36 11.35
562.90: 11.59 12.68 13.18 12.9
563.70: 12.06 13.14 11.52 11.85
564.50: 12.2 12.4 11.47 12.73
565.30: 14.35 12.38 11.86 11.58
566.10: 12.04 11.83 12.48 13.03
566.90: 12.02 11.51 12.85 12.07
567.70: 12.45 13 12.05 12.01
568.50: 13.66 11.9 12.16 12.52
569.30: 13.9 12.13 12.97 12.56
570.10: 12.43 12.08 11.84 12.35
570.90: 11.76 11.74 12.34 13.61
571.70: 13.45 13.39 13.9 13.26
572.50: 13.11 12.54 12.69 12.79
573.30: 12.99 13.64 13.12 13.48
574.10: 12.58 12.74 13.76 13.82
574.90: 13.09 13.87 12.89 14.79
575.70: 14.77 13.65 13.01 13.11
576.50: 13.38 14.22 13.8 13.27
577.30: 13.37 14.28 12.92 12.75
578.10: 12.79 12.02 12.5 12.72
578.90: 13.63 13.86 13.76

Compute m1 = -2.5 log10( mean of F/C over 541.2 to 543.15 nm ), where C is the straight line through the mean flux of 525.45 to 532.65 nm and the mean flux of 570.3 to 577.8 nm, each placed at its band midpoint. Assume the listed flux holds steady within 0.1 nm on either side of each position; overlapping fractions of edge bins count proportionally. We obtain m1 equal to -0.09 mag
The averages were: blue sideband 9.78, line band 11.7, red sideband 13.2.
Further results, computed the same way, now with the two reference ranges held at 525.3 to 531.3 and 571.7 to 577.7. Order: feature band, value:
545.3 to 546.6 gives 0.07 mag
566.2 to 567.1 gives 0.04 mag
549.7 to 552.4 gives 0.03 mag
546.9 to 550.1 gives -0.01 mag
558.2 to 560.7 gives 0.10 mag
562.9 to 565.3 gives 0.01 mag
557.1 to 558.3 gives 0.03 mag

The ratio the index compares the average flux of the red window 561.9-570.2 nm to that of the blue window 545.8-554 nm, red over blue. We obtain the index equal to 1.1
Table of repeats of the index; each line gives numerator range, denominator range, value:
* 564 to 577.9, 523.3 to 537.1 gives 1.28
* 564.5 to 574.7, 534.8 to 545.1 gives 1.14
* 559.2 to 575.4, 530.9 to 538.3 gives 1.17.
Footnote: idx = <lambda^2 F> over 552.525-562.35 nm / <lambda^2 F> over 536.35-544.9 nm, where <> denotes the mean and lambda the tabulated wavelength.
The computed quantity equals 1.1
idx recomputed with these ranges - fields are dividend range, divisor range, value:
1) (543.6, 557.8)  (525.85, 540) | 1.19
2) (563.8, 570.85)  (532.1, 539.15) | 1.30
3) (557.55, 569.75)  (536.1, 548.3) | 1.19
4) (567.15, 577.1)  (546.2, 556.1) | 1.21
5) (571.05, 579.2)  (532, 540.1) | 1.43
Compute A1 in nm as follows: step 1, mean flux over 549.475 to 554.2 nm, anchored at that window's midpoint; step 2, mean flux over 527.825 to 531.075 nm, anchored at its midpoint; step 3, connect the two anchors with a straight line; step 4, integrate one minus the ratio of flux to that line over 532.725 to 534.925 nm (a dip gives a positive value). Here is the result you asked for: 0.17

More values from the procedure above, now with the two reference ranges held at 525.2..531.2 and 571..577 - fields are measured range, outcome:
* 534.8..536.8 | -0.21 nm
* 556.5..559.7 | 0.20 nm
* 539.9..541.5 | 0.03 nm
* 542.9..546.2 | 0.12 nm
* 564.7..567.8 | 0.09 nm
